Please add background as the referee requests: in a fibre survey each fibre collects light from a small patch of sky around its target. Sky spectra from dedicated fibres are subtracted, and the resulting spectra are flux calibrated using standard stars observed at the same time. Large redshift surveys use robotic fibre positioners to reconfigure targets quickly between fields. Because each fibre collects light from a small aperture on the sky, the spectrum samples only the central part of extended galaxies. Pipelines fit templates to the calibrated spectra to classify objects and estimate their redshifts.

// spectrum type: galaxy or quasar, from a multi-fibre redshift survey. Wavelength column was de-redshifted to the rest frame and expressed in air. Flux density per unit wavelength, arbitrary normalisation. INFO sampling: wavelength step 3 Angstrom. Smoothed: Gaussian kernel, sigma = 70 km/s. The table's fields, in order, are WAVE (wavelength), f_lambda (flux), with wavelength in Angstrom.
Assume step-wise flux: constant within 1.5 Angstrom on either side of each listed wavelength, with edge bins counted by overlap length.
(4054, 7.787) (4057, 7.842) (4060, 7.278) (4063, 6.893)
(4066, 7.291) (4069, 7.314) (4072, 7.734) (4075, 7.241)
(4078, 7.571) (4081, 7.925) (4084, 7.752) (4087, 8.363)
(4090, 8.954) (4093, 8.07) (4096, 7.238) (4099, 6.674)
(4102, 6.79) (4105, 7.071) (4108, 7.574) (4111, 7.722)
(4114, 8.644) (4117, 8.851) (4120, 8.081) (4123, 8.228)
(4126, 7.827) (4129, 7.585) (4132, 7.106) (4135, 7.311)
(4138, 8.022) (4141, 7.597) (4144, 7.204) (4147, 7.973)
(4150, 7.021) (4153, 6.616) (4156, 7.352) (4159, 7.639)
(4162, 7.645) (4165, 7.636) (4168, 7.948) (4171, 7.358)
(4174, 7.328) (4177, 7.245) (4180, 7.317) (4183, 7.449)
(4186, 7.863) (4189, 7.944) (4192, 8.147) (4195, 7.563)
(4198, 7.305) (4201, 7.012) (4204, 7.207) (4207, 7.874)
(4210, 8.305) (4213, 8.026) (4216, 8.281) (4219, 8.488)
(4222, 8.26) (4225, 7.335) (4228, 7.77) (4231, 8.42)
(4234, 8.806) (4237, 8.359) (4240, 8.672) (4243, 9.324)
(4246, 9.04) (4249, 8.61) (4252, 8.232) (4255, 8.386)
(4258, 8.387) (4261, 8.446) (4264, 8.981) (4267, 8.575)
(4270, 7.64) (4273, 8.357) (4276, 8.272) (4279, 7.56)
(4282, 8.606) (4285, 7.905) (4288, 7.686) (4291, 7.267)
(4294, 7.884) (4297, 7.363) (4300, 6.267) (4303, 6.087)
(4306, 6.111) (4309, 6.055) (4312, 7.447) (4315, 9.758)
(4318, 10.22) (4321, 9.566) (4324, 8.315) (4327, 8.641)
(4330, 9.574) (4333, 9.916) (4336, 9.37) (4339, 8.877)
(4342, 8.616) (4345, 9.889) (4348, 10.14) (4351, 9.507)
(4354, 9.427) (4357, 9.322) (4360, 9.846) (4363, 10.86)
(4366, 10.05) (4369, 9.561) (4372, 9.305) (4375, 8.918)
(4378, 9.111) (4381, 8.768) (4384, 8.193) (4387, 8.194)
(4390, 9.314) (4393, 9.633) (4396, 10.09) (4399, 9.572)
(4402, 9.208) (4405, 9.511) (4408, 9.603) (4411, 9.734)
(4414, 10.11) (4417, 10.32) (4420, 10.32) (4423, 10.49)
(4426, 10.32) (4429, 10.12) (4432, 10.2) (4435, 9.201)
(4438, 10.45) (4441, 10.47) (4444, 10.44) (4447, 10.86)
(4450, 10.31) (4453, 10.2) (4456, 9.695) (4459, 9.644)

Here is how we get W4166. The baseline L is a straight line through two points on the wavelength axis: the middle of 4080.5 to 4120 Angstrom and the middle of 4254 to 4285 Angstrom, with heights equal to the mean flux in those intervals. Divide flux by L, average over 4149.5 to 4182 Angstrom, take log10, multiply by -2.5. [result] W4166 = 0.088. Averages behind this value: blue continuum 7.82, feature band 7.39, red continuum 8.3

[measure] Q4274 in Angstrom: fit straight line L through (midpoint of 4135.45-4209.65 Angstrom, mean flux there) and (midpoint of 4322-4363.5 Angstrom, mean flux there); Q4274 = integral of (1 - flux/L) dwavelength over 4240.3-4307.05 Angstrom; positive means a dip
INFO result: 5.0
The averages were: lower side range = 7.52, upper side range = 9.42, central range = 7.98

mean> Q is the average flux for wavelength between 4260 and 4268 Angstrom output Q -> 8.69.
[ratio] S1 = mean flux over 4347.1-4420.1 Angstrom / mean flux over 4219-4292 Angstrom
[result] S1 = 1.1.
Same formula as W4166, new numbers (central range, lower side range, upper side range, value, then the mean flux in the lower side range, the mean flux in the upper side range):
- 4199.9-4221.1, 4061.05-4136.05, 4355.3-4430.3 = 0.07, 7.67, 9.62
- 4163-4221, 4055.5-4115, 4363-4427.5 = 0.08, 7.59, 9.57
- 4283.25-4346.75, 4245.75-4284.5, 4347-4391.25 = 0.08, 8.36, 9.36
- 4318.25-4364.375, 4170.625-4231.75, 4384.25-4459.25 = -0.04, 7.74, 9.9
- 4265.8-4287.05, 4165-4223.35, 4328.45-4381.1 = 0.07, 7.73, 9.52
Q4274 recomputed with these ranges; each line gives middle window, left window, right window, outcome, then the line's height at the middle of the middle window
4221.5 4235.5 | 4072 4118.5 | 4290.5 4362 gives 0.2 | 8.24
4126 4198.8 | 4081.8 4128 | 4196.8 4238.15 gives 3.6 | 7.91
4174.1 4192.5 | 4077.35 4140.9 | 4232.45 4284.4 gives 1.2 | 8.12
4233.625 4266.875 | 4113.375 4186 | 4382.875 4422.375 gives -1.0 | 8.39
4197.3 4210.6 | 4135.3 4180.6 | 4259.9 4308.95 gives 0.0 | 7.52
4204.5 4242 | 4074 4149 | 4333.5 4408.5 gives 1.1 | 8.45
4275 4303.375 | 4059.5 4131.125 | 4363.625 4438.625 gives 4.4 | 8.91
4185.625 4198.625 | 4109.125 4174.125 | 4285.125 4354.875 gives 0.2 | 7.88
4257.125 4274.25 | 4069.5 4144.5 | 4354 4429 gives 0.7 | 8.77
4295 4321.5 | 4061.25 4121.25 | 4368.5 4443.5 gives 4.3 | 9.03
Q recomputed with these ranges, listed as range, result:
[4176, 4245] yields 7.97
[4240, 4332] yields 8.17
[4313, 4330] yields 9.27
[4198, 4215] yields 7.67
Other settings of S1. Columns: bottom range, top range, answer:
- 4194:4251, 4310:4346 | 1.12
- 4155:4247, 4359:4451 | 1.24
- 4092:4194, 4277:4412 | 1.16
